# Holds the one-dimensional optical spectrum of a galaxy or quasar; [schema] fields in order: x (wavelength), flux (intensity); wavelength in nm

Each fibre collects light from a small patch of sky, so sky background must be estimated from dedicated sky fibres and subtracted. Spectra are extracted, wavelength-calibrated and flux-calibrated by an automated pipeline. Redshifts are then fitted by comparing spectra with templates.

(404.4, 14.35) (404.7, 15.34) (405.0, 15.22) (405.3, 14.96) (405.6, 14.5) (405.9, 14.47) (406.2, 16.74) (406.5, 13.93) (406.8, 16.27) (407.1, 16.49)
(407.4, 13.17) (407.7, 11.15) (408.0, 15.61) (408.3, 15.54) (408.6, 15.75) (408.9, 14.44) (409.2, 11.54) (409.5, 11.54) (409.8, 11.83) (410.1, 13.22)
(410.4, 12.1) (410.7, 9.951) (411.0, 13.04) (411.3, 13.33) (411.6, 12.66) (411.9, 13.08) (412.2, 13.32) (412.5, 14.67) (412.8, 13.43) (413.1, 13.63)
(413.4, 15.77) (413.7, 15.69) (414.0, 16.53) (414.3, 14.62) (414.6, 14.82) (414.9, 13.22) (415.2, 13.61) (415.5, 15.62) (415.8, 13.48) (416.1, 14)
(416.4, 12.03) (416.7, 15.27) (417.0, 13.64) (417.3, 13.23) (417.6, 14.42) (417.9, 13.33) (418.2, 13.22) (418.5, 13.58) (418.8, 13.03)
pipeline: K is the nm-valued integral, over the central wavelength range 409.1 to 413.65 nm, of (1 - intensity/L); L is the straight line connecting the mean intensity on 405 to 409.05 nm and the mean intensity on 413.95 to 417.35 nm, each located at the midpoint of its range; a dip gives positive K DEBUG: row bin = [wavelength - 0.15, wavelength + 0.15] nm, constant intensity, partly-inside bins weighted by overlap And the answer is 0.48 nm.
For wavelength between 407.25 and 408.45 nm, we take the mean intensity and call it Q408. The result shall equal 13.9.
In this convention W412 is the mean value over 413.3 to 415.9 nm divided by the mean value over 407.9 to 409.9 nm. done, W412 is 1.1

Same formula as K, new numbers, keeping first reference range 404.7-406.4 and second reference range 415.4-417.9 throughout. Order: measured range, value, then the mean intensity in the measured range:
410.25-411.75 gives 0.24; 12.2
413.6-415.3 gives -0.07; 14.8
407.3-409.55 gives 0.17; 13.7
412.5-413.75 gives -0.02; 14.6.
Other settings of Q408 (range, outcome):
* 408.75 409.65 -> 12.5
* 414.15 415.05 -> 14.2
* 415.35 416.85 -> 14.1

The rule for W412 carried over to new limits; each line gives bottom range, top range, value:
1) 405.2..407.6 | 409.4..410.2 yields 0.81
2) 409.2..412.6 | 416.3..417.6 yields 1.09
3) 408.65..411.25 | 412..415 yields 1.18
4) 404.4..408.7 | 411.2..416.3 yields 0.95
